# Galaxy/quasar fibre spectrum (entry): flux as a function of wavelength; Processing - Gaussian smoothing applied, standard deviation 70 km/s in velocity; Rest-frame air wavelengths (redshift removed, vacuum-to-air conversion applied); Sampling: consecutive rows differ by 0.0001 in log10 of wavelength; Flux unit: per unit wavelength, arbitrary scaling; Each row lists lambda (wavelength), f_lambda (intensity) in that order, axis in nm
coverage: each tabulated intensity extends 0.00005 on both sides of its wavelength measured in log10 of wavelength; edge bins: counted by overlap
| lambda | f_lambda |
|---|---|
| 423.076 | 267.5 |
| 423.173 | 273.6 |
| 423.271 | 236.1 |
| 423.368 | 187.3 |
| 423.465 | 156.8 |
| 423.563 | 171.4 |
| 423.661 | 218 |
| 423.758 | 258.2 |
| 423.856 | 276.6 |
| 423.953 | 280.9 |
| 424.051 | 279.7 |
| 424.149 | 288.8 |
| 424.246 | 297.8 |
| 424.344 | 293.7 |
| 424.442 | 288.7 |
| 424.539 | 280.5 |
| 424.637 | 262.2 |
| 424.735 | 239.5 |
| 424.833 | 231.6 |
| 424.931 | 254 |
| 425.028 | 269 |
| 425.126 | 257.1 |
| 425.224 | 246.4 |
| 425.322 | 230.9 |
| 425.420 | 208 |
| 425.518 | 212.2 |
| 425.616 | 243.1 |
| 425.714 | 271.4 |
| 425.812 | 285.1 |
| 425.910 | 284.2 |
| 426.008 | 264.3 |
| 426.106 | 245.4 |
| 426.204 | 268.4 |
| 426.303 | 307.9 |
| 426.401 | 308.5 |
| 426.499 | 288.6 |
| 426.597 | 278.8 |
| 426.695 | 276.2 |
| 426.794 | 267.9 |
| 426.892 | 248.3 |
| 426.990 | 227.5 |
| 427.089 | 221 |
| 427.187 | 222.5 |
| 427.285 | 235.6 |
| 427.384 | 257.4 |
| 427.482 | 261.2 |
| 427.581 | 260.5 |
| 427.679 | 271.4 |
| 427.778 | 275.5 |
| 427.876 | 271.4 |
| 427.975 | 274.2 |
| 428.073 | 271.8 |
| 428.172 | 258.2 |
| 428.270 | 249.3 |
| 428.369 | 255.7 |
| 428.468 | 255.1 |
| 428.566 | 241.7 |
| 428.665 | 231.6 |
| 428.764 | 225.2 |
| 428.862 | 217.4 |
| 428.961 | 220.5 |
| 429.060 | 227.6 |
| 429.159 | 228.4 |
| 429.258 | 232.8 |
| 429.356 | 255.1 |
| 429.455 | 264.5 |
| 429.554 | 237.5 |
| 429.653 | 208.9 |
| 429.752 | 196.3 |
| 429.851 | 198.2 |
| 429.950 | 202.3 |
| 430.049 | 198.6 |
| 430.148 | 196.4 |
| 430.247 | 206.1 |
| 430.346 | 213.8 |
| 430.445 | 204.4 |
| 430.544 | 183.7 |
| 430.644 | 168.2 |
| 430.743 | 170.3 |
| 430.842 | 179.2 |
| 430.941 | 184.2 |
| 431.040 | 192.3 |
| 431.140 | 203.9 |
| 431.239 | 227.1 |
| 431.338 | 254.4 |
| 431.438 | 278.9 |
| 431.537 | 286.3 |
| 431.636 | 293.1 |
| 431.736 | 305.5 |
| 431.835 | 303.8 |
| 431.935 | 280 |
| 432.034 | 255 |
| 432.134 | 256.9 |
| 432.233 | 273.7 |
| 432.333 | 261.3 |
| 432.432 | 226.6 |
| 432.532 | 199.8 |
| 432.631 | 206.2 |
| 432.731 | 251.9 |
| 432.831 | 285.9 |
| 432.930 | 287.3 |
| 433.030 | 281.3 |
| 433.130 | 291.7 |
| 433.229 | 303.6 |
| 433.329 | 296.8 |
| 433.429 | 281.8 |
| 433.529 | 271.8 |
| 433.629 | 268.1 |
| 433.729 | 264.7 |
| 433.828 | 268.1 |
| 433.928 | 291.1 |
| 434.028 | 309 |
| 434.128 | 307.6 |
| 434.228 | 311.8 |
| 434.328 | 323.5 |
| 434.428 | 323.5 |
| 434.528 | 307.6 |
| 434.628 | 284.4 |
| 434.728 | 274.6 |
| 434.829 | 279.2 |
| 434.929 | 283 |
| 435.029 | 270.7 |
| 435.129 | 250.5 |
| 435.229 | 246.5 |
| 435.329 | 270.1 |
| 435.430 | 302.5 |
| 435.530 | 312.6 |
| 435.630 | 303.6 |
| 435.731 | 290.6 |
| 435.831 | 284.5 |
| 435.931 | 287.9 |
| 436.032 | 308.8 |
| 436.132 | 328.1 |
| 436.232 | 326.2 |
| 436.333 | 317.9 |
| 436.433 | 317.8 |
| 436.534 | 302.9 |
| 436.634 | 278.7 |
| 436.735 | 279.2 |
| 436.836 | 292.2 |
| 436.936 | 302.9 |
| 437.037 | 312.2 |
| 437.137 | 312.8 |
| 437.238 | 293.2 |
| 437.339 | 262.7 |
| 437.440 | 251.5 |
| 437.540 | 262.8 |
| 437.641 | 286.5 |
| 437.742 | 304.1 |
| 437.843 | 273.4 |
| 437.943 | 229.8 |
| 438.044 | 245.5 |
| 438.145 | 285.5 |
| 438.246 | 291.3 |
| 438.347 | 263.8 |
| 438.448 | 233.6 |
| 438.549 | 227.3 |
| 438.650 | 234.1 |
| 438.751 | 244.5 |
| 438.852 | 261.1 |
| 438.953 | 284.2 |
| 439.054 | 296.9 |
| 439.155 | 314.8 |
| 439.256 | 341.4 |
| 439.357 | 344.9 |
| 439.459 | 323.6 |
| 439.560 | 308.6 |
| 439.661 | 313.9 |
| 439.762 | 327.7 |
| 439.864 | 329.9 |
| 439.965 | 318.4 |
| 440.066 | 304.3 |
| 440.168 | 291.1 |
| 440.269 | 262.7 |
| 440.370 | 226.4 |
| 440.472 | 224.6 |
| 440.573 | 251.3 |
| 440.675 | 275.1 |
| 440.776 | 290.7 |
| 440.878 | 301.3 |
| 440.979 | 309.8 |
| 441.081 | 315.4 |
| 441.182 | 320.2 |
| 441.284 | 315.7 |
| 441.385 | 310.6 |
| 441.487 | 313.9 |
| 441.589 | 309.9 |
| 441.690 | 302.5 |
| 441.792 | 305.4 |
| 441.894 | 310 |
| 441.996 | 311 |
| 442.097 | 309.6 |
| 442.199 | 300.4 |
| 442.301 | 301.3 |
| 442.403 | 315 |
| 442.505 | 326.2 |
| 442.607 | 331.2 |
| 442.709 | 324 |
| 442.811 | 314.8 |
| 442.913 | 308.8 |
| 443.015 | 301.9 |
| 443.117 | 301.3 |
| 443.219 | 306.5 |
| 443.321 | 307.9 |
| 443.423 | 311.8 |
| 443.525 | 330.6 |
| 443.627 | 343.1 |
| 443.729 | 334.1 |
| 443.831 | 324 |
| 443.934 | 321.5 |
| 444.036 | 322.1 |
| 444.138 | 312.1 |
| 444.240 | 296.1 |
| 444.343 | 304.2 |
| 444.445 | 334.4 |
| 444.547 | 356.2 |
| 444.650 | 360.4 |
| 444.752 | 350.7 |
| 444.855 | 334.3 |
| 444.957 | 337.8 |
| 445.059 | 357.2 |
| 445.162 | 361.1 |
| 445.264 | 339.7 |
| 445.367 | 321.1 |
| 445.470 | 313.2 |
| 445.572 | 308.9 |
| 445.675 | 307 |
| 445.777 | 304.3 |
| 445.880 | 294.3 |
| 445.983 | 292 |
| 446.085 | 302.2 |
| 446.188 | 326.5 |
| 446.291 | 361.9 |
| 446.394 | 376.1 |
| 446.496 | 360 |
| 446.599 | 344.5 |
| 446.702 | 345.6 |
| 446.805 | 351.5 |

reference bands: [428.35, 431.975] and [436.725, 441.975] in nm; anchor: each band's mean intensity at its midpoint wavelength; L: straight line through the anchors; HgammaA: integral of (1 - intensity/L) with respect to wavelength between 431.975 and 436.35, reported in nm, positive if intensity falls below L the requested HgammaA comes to -0.48 nm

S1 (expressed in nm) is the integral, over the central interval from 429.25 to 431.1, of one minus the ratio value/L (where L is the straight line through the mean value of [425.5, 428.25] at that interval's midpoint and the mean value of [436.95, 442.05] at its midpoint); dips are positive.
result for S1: 0.45 nm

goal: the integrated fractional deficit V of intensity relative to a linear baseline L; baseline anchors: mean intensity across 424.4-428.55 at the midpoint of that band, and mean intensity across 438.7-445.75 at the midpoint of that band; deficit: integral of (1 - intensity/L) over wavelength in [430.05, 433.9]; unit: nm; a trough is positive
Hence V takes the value 0.44 nm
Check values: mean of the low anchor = 259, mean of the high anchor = 312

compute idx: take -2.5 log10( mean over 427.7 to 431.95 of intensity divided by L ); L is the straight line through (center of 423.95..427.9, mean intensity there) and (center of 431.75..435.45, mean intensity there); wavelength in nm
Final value 0.16 mag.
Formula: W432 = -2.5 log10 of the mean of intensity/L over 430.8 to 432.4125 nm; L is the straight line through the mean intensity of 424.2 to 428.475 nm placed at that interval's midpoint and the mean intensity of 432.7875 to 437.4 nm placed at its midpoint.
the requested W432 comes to 0.11 mag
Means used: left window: 261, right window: 292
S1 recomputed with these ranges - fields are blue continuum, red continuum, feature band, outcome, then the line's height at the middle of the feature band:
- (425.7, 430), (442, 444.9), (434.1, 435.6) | -0.04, 282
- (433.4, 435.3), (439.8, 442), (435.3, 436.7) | -0.07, 288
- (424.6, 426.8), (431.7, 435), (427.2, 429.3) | 0.15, 267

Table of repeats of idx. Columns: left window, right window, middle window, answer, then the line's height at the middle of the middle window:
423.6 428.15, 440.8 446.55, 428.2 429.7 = 0.15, 272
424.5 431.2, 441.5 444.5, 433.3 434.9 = -0.08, 270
